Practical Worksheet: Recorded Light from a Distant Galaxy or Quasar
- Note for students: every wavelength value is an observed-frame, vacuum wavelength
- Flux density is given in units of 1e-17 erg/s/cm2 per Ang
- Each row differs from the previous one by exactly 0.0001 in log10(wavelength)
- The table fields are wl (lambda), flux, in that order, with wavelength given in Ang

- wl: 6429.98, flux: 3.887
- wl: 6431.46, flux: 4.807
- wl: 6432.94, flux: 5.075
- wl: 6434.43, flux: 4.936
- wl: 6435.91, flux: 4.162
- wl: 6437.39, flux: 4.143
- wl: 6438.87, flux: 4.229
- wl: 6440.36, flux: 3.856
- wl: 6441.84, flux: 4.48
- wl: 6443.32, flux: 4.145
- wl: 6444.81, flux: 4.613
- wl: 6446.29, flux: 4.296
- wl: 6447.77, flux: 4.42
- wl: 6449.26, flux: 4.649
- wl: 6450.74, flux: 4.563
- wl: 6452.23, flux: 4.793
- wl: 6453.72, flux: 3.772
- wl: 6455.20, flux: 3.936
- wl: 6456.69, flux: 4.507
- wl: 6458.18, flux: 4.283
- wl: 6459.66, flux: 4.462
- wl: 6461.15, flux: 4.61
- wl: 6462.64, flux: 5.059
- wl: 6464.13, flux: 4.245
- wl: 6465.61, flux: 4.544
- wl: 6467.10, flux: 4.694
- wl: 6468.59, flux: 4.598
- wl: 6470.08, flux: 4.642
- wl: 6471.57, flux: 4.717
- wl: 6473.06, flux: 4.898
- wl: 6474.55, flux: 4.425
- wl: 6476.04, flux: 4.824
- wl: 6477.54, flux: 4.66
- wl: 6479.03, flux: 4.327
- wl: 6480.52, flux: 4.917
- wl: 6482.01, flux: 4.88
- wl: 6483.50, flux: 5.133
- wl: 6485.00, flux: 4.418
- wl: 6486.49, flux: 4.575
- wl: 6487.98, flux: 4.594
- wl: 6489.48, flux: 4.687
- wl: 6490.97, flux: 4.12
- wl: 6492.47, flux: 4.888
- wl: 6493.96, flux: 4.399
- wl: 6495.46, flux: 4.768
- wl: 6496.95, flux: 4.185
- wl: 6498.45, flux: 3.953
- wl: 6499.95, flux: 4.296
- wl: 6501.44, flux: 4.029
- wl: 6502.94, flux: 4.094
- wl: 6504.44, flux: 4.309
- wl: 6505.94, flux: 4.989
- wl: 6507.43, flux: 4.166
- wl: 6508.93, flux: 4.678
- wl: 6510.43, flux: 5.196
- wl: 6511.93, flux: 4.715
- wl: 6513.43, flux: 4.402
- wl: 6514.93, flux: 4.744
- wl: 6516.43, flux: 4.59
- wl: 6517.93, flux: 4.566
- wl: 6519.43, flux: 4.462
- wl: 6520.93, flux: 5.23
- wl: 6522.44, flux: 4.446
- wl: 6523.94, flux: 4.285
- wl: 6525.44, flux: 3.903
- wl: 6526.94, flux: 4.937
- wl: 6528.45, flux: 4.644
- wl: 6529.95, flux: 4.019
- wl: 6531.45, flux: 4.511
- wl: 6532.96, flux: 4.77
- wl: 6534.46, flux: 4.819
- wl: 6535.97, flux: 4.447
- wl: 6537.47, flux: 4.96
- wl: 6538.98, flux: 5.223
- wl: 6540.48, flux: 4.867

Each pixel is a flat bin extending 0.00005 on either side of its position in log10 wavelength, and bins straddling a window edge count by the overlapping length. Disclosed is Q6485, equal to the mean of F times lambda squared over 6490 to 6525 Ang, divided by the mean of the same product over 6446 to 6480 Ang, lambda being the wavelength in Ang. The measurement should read 1.01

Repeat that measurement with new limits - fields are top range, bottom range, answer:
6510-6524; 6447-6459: 1.09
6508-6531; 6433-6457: 1.08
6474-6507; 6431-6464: 1.03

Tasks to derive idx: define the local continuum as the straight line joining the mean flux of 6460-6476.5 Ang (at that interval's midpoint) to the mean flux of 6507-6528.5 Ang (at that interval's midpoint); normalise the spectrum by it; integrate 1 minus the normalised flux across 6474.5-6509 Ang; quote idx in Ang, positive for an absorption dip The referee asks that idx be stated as 0.9 Ang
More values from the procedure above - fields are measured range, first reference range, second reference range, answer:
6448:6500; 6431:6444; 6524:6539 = -0.8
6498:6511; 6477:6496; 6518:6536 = 0.5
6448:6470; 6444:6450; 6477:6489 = 0.4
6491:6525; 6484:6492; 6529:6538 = 0.3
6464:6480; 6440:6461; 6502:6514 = -0.7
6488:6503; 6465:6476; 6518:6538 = 0.8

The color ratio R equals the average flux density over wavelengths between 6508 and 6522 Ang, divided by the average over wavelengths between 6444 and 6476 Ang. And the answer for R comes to 1.04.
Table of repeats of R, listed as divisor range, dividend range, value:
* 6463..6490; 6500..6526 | 0.97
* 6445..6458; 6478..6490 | 1.07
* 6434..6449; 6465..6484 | 1.09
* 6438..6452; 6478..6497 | 1.06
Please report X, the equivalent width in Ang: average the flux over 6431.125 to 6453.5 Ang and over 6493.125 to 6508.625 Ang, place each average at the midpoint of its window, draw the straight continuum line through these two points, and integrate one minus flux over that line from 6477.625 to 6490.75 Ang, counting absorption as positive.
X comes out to -0.9 Ang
